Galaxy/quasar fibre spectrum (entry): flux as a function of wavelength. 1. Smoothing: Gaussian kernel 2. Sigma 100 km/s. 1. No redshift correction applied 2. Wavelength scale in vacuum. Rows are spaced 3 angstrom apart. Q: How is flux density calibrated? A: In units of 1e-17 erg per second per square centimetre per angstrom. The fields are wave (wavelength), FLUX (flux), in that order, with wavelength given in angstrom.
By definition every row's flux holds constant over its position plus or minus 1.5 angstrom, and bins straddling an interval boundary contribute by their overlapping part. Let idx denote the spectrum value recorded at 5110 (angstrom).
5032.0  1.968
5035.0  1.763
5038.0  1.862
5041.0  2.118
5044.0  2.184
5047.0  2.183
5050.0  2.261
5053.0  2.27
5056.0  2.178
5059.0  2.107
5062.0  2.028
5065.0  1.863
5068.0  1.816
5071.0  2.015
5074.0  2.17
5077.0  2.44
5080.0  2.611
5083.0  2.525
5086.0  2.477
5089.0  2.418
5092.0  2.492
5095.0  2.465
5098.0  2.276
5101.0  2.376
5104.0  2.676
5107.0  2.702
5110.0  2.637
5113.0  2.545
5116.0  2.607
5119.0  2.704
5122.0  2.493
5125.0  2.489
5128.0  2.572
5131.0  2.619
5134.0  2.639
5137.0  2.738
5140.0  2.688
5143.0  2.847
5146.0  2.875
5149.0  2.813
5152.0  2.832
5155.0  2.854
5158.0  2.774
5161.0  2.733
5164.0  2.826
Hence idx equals 2.637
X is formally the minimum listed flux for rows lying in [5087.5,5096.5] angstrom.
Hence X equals 2.418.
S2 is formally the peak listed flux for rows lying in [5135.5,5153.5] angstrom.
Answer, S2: 2.875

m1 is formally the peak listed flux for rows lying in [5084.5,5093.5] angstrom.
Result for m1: 2.492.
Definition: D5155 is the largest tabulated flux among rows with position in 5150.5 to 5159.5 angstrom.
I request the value 2.854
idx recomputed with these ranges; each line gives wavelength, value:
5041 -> 2.118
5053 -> 2.27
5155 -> 2.854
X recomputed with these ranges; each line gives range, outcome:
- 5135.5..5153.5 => 2.688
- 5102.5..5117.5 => 2.545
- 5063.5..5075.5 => 1.816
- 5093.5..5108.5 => 2.276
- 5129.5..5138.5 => 2.619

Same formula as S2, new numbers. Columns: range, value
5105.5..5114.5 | 2.702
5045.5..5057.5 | 2.27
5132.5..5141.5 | 2.738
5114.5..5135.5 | 2.704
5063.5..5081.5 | 2.611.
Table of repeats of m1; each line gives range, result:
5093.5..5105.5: 2.676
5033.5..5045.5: 2.184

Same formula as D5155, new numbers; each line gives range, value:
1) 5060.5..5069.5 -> 2.028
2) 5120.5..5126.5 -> 2.493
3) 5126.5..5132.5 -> 2.619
